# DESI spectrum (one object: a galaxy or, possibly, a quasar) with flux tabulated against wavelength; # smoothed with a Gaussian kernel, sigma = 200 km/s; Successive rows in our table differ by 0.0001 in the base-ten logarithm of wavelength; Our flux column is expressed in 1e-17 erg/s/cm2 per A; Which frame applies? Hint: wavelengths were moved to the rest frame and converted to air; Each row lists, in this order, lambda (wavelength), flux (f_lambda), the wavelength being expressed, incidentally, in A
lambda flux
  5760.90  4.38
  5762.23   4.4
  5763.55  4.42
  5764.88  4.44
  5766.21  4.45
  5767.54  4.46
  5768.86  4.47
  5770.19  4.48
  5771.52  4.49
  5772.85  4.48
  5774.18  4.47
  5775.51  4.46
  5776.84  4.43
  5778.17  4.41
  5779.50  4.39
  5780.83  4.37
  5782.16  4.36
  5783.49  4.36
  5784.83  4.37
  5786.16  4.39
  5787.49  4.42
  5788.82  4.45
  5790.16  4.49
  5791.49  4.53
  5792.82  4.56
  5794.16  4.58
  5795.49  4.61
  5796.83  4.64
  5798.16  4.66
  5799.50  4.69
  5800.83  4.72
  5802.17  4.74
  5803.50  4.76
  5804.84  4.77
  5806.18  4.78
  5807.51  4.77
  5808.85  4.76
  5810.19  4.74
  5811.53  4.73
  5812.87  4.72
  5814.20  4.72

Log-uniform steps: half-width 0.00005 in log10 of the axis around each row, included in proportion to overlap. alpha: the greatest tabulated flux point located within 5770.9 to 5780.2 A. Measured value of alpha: 4.49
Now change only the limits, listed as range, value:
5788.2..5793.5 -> 4.56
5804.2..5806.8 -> 4.78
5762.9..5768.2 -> 4.46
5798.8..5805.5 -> 4.77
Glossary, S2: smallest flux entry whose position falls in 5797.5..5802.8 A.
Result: 4.66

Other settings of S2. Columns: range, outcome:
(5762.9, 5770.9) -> 4.42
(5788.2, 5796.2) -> 4.45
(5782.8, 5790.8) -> 4.36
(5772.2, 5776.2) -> 4.46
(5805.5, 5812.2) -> 4.73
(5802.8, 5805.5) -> 4.76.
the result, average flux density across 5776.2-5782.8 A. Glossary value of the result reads 4.39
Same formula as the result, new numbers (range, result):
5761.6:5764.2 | 4.42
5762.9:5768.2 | 4.44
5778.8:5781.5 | 4.38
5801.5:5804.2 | 4.75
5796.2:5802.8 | 4.69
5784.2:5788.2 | 4.4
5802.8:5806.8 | 4.77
